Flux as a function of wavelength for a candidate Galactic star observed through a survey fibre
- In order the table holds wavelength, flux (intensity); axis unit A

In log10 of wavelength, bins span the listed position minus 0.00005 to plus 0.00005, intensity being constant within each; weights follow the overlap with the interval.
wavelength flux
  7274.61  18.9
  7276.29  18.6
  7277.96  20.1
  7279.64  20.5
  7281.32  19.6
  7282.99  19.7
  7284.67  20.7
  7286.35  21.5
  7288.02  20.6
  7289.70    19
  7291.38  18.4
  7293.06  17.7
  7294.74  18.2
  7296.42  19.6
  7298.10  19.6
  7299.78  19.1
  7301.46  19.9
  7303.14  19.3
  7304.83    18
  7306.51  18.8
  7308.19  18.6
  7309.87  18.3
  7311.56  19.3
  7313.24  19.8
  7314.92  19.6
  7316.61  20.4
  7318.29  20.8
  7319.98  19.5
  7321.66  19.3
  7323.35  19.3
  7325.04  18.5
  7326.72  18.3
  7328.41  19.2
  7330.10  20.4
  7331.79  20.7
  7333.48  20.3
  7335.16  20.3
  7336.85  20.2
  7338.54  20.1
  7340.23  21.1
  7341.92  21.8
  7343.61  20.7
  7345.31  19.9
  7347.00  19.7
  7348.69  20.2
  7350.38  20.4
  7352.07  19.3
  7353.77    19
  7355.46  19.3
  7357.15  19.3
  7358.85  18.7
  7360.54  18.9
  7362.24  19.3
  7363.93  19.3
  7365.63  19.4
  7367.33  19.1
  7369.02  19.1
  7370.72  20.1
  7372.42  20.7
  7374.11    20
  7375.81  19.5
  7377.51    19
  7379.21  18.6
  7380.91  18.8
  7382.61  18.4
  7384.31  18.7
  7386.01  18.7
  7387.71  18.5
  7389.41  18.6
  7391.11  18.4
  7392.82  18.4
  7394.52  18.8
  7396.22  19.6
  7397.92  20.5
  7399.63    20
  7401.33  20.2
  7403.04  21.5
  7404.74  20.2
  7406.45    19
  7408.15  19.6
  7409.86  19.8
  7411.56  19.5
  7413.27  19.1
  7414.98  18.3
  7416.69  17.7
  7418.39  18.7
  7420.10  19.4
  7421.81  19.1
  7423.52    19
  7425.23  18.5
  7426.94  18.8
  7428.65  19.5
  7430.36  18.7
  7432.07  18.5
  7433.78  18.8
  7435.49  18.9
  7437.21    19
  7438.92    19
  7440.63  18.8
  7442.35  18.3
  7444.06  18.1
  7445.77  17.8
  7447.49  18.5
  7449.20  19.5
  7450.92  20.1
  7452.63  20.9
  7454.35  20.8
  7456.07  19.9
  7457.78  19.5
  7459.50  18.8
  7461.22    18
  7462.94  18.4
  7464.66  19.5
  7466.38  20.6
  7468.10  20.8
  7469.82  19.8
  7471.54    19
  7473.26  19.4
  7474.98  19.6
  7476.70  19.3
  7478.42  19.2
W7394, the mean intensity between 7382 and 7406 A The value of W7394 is 19.3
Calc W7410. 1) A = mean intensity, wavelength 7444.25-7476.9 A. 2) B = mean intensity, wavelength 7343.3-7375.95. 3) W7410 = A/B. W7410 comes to 1.0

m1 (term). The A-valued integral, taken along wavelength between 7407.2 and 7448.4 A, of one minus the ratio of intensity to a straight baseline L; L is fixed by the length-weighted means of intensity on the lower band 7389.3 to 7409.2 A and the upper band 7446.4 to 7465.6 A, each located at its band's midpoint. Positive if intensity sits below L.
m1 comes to 1.5 A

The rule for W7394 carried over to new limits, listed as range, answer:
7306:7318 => 19.4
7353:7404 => 19.3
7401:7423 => 19.4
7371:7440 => 19.2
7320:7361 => 19.8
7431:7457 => 19.1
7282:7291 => 20.2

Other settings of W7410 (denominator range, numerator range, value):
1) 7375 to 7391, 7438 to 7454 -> 1.02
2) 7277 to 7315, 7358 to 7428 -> 0.99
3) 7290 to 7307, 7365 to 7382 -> 1.03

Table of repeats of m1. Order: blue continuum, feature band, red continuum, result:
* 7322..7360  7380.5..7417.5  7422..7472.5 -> 0.5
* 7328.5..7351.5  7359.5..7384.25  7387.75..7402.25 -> 0.6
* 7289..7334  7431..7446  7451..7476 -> 0.7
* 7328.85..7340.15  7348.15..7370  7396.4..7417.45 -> 0.8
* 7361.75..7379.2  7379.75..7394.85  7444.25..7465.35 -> 0.7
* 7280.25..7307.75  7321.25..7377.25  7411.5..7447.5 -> -1.9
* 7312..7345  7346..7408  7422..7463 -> 0.7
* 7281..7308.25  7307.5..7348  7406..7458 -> -1.2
